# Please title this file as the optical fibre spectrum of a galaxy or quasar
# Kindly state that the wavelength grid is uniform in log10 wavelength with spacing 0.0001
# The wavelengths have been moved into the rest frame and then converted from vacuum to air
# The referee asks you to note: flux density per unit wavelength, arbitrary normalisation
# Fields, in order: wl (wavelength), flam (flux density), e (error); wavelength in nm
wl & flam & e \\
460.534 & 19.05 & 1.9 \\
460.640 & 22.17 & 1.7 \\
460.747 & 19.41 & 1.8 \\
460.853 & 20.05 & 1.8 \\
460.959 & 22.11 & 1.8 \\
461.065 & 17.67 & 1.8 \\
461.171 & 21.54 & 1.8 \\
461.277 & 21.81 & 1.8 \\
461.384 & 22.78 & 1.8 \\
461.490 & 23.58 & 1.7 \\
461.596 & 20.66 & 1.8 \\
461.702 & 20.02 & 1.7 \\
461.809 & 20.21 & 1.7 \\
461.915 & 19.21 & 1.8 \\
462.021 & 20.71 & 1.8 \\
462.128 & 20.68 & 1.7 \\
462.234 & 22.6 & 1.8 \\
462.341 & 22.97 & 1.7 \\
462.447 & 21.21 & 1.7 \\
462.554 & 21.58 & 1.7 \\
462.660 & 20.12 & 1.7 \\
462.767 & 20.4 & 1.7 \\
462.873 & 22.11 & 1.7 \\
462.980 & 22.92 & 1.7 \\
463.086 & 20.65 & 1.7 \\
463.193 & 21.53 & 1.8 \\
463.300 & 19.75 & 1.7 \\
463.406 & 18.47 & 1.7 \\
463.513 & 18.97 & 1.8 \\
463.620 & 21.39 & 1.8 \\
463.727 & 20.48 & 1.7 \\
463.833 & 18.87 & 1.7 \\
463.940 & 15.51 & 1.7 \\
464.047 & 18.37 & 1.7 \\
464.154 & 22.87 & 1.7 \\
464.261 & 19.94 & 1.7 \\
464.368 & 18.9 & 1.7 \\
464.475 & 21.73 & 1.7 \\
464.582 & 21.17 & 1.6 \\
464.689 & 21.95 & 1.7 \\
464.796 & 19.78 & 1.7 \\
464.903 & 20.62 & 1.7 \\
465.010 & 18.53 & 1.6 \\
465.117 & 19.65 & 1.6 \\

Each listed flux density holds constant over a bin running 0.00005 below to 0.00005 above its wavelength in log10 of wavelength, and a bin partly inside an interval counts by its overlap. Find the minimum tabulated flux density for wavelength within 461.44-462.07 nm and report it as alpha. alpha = 19.21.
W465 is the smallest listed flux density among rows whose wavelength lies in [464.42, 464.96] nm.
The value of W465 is 19.78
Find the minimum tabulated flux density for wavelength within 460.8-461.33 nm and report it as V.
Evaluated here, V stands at 17.67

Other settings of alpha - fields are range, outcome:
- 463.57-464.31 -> 15.51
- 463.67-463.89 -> 18.87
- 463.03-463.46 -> 18.47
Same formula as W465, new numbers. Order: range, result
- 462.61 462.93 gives 20.12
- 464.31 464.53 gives 18.9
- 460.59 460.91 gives 19.41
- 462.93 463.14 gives 20.65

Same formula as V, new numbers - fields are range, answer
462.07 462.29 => 20.68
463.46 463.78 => 18.97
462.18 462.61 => 21.21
